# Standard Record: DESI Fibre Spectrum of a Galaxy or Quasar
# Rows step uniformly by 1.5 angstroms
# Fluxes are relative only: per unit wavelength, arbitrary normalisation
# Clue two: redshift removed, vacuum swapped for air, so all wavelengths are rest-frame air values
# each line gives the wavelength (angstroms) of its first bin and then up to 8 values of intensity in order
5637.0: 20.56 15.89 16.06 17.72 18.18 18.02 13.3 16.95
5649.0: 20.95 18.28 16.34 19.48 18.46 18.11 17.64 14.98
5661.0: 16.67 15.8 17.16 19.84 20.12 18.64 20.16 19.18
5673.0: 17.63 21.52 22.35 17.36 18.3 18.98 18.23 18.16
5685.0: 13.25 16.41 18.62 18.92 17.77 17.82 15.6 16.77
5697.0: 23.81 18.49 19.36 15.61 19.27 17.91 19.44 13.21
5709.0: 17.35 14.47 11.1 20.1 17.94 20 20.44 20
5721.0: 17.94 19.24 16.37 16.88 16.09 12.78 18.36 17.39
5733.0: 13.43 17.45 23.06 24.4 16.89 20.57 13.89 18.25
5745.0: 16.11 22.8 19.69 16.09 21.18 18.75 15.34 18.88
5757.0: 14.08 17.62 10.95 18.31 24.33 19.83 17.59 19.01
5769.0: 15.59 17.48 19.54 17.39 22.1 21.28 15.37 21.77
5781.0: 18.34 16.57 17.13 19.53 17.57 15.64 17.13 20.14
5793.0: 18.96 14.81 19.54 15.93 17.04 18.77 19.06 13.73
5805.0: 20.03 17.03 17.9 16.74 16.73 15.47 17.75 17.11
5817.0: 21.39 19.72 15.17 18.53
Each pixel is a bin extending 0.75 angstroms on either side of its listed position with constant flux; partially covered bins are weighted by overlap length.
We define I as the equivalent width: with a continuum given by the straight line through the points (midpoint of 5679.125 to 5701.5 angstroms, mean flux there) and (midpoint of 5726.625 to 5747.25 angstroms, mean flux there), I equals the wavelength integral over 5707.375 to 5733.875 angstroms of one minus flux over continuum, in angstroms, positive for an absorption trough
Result 1.5 angstroms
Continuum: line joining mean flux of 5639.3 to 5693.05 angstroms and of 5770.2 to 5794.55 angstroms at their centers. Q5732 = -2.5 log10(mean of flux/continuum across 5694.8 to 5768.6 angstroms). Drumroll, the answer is 0.017 mag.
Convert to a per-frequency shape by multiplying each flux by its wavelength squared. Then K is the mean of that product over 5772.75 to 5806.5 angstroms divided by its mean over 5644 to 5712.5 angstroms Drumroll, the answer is 1.05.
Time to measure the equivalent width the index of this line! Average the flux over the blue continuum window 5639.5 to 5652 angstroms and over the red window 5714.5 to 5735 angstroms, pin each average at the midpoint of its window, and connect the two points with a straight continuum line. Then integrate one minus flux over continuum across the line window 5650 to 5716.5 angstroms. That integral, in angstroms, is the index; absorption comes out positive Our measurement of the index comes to -1.8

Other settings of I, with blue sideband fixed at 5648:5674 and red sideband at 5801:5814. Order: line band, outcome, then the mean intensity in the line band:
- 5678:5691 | 0.3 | 17.6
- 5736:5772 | -1.5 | 18.3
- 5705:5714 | 1.0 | 15.9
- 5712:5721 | -0.5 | 18.8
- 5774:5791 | -1.1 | 18.4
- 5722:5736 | 0.8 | 16.7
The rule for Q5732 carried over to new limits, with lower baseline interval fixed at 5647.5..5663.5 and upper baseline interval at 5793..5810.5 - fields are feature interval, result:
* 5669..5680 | -0.11 mag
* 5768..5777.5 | -0.08 mag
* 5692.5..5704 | -0.05 mag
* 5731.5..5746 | -0.05 mag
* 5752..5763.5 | 0.02 mag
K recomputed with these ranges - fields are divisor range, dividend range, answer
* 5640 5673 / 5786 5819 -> 1.04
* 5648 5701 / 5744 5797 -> 1.03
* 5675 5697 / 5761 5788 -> 1.08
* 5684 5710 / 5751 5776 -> 1.05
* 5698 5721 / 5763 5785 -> 1.08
